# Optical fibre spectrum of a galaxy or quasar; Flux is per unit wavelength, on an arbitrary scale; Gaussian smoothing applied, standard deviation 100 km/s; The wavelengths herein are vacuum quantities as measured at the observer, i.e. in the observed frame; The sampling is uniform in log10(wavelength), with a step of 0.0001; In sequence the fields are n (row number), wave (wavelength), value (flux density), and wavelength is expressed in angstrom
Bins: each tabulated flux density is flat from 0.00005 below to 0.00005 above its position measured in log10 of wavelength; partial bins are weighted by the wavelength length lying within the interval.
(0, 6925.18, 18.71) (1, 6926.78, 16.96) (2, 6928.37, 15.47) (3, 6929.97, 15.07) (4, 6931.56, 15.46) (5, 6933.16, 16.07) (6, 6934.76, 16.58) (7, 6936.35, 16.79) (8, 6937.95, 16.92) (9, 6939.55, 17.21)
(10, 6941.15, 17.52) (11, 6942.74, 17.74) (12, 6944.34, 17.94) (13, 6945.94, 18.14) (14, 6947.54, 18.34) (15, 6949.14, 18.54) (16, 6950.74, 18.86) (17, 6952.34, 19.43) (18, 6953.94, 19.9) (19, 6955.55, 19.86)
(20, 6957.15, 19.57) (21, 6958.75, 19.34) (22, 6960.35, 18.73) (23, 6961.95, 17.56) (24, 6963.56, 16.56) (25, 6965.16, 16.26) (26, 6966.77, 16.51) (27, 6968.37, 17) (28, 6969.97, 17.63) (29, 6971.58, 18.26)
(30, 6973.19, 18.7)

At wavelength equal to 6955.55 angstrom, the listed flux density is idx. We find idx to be 19.86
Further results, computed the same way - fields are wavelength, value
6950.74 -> 18.86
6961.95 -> 17.56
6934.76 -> 16.58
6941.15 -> 17.52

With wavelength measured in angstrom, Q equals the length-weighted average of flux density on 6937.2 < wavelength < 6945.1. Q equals 17.5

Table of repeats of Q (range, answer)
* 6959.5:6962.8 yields 18.1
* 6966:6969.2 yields 16.8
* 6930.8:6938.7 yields 16.4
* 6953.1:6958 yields 19.8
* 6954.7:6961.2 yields 19.4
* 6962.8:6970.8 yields 16.8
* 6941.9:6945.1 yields 17.9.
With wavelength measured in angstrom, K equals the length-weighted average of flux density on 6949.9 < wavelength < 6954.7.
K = 19.4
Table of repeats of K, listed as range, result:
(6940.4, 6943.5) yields 17.7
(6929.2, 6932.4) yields 15.3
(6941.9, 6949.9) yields 18.1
